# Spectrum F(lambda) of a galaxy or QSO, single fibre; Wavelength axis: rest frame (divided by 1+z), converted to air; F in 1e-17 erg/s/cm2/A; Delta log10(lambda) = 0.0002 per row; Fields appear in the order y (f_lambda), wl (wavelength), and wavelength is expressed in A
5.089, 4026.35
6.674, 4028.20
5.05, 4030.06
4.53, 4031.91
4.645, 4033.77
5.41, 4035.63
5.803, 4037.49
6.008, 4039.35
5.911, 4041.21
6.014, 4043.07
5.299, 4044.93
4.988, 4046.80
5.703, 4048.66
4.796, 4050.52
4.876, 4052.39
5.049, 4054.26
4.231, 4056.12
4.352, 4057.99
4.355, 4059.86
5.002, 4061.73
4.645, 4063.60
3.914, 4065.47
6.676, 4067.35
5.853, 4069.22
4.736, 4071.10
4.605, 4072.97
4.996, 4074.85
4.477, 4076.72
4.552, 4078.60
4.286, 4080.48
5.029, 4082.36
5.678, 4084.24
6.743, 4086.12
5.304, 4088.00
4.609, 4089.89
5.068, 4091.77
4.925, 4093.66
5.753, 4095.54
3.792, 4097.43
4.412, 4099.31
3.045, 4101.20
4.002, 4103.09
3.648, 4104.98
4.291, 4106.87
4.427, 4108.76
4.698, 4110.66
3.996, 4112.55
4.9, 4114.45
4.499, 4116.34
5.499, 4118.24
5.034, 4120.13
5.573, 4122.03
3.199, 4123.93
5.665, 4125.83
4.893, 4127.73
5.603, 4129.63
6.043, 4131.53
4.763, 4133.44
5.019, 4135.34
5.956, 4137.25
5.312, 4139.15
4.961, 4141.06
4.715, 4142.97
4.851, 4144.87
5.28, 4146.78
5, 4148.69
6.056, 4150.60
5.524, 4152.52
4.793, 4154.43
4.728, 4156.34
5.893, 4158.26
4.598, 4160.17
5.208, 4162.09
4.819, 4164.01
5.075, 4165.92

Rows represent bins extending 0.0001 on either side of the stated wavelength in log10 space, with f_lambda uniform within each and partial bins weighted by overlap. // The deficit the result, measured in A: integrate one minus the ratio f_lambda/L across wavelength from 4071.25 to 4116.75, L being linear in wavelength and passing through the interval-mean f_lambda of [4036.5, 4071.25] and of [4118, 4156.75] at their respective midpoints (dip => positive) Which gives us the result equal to 4.5 A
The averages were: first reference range 5.18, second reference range 5.17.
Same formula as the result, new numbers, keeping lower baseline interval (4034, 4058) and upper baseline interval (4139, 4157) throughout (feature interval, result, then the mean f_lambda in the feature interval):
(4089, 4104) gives 2.2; 4.45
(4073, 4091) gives 0.6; 5.05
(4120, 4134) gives 0.1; 5.11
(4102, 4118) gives 2.6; 4.35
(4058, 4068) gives 0.8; 4.81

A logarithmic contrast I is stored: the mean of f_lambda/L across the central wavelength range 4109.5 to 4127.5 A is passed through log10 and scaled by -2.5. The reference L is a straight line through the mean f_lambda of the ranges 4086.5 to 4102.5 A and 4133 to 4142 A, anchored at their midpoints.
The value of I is 0.04 mag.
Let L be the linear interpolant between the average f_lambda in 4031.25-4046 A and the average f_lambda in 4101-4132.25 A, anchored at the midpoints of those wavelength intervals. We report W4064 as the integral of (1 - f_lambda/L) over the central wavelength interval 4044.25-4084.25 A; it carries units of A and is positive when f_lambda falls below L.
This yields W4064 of 2.4 A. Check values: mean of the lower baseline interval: 5.46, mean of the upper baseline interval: 4.68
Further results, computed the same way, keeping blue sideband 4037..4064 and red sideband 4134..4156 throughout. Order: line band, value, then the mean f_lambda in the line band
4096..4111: 3.2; 4.07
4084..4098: -0.2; 5.25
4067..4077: -0.1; 5.19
